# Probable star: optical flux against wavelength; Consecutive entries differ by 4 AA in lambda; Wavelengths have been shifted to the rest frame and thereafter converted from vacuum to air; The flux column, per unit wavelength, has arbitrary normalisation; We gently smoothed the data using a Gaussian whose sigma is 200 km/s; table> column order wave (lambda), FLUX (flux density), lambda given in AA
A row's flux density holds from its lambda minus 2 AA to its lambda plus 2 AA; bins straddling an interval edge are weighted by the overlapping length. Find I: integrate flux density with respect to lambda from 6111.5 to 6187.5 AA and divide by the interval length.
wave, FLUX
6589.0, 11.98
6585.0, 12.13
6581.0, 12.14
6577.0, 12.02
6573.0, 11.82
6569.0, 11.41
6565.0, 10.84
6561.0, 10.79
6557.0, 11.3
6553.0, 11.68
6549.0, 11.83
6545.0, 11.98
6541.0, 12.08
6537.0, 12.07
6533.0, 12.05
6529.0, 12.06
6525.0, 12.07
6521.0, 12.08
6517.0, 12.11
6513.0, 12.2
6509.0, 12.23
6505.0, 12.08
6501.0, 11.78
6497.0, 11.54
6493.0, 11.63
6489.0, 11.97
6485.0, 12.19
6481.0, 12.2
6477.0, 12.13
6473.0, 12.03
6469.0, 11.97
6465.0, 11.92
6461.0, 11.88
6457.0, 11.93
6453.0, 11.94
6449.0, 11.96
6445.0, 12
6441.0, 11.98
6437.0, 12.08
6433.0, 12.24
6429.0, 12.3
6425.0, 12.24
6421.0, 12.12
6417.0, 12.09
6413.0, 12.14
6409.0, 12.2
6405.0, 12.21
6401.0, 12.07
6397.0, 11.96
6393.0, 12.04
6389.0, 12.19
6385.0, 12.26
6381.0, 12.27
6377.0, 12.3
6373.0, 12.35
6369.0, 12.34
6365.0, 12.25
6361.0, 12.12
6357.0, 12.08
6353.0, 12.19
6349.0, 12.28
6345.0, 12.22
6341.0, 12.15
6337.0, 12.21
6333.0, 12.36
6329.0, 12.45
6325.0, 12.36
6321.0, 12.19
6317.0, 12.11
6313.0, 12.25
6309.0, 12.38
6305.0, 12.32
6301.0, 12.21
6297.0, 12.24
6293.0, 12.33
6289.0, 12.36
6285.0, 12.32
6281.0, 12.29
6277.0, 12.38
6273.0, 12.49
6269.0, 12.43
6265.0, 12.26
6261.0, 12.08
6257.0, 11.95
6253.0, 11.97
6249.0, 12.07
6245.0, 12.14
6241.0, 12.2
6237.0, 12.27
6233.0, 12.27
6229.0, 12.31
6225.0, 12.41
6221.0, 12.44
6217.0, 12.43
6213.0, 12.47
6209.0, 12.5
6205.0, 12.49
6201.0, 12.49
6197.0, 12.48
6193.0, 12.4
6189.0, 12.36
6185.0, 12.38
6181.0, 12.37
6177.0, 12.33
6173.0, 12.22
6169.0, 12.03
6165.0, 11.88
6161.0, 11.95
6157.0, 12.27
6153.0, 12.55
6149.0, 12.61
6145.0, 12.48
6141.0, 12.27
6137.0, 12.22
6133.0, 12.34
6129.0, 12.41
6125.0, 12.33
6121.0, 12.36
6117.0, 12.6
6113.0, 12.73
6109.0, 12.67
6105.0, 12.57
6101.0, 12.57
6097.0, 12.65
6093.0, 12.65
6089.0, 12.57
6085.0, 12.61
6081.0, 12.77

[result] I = 12.3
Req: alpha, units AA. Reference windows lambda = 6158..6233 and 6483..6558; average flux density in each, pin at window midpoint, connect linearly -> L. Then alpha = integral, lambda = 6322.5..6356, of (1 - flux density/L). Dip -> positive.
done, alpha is -0.3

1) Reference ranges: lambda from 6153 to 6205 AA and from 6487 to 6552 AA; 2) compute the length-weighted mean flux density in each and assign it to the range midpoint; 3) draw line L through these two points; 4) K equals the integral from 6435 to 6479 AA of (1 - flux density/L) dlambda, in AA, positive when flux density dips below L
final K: 0.2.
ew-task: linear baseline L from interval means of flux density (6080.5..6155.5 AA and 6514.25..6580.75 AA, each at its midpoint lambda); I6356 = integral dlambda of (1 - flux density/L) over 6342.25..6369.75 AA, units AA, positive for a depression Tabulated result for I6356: -0.2 AA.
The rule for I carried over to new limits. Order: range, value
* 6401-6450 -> 12.1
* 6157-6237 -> 12.3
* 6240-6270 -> 12.1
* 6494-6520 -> 12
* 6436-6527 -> 12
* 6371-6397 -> 12.2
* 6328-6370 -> 12.2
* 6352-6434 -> 12.2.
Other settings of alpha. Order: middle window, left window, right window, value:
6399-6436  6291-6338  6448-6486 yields -0.23 AA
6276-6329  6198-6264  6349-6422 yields -0.24 AA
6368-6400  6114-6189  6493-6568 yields -0.53 AA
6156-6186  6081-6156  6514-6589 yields 0.63 AA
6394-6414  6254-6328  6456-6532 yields 0.02 AA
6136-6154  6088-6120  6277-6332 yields 0.18 AA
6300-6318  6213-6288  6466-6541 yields -0.08 AA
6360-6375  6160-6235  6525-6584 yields -0.28 AA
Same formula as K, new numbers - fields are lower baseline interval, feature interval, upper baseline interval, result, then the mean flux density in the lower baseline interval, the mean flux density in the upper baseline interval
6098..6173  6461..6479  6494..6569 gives -0.2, 12.4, 11.8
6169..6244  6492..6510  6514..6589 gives 0.1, 12.4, 11.8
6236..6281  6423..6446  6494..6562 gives -0.3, 12.2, 11.9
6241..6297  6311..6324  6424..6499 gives 0.0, 12.2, 12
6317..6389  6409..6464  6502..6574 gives -0.1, 12.3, 11.8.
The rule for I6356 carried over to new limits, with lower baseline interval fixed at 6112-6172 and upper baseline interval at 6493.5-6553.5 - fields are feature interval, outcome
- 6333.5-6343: -0.04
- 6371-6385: -0.21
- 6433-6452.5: 0.06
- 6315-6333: -0.18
